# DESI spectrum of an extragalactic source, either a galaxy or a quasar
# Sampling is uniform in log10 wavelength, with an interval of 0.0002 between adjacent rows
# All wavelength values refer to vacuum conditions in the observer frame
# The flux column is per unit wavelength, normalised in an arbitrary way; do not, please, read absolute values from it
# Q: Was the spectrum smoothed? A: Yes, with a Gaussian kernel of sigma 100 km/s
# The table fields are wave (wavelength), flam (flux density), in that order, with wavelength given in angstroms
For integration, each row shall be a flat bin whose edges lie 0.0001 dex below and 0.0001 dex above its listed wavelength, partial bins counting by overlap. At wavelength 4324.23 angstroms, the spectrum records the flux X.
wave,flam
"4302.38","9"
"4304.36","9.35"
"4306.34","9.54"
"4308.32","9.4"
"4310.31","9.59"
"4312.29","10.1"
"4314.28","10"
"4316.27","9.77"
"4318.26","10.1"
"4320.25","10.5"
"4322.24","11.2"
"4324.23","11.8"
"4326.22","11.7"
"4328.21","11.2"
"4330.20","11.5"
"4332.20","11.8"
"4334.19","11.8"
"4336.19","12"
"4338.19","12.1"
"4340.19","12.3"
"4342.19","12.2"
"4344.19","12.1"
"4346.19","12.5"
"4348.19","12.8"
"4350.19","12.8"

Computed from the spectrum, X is 11.8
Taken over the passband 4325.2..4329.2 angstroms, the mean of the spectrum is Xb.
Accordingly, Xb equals 11.5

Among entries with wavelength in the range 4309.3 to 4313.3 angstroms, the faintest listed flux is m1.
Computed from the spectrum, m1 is 9.59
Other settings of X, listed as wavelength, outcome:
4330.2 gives 11.5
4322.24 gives 11.2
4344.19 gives 12.1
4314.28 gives 10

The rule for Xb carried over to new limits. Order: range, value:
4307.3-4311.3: 9.5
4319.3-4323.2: 10.9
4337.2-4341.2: 12.2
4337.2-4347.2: 12.2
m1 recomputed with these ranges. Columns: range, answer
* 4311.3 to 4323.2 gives 9.77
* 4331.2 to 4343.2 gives 11.8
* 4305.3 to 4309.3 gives 9.4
